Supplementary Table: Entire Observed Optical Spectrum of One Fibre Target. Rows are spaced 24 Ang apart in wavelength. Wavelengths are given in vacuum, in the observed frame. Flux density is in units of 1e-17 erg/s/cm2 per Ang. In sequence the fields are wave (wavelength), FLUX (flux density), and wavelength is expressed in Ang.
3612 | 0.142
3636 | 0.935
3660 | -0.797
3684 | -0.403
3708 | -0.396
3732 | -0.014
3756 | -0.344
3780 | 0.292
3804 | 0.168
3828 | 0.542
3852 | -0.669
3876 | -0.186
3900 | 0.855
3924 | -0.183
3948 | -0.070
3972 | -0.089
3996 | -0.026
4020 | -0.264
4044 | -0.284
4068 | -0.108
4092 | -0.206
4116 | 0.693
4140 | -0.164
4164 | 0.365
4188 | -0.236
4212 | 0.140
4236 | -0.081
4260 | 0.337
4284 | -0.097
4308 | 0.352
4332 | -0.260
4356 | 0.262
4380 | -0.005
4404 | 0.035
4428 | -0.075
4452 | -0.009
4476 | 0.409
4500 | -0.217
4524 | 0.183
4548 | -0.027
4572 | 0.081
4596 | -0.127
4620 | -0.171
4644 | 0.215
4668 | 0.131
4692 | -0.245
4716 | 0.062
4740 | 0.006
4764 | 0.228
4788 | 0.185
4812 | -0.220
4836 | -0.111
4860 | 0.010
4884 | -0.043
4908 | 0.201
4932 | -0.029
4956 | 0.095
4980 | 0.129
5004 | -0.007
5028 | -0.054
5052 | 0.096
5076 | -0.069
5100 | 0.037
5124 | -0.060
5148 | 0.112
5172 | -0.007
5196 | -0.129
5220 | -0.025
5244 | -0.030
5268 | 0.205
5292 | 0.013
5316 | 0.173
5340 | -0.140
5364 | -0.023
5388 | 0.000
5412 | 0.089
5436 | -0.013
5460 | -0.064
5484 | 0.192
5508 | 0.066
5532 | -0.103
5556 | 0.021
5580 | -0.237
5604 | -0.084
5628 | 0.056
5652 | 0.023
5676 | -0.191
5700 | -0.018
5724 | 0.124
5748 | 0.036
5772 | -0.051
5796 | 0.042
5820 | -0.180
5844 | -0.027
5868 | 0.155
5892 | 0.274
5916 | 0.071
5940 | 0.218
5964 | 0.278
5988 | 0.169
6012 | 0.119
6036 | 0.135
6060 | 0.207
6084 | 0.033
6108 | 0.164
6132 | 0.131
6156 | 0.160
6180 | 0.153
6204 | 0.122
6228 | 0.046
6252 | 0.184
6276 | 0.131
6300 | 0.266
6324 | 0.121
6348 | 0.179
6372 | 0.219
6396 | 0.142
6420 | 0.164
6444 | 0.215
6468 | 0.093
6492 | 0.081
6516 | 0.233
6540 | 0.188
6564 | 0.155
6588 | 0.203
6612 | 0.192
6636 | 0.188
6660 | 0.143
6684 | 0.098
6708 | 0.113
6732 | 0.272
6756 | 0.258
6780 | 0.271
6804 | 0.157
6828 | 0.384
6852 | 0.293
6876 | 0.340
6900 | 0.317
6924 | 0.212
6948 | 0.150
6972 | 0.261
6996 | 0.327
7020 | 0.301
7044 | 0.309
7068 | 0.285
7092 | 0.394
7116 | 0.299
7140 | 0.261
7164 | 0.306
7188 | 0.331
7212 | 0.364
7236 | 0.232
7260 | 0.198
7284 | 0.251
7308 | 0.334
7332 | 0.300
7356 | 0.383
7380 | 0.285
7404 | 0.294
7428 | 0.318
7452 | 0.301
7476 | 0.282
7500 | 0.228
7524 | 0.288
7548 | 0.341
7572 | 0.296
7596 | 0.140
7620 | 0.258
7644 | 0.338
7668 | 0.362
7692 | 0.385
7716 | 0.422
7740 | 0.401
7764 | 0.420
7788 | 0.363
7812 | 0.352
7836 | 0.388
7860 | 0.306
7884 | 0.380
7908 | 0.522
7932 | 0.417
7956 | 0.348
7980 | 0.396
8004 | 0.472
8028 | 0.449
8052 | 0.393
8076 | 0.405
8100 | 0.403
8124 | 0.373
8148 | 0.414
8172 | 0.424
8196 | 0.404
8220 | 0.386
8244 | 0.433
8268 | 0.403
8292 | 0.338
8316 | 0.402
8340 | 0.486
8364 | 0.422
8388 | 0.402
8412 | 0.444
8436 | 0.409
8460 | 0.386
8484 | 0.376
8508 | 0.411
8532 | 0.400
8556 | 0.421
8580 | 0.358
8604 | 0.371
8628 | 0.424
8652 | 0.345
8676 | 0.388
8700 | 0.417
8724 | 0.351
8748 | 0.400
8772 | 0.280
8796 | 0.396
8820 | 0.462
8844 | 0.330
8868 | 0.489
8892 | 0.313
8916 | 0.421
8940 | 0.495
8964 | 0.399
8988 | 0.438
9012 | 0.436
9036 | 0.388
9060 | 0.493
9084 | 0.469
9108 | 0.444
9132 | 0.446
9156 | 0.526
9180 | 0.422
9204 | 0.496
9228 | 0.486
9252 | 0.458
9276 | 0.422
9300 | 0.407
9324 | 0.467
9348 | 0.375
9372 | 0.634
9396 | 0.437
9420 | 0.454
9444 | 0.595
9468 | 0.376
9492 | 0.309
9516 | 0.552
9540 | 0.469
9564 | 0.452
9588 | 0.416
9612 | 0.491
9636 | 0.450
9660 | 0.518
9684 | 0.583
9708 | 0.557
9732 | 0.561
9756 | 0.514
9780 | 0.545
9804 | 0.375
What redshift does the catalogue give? 0.688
